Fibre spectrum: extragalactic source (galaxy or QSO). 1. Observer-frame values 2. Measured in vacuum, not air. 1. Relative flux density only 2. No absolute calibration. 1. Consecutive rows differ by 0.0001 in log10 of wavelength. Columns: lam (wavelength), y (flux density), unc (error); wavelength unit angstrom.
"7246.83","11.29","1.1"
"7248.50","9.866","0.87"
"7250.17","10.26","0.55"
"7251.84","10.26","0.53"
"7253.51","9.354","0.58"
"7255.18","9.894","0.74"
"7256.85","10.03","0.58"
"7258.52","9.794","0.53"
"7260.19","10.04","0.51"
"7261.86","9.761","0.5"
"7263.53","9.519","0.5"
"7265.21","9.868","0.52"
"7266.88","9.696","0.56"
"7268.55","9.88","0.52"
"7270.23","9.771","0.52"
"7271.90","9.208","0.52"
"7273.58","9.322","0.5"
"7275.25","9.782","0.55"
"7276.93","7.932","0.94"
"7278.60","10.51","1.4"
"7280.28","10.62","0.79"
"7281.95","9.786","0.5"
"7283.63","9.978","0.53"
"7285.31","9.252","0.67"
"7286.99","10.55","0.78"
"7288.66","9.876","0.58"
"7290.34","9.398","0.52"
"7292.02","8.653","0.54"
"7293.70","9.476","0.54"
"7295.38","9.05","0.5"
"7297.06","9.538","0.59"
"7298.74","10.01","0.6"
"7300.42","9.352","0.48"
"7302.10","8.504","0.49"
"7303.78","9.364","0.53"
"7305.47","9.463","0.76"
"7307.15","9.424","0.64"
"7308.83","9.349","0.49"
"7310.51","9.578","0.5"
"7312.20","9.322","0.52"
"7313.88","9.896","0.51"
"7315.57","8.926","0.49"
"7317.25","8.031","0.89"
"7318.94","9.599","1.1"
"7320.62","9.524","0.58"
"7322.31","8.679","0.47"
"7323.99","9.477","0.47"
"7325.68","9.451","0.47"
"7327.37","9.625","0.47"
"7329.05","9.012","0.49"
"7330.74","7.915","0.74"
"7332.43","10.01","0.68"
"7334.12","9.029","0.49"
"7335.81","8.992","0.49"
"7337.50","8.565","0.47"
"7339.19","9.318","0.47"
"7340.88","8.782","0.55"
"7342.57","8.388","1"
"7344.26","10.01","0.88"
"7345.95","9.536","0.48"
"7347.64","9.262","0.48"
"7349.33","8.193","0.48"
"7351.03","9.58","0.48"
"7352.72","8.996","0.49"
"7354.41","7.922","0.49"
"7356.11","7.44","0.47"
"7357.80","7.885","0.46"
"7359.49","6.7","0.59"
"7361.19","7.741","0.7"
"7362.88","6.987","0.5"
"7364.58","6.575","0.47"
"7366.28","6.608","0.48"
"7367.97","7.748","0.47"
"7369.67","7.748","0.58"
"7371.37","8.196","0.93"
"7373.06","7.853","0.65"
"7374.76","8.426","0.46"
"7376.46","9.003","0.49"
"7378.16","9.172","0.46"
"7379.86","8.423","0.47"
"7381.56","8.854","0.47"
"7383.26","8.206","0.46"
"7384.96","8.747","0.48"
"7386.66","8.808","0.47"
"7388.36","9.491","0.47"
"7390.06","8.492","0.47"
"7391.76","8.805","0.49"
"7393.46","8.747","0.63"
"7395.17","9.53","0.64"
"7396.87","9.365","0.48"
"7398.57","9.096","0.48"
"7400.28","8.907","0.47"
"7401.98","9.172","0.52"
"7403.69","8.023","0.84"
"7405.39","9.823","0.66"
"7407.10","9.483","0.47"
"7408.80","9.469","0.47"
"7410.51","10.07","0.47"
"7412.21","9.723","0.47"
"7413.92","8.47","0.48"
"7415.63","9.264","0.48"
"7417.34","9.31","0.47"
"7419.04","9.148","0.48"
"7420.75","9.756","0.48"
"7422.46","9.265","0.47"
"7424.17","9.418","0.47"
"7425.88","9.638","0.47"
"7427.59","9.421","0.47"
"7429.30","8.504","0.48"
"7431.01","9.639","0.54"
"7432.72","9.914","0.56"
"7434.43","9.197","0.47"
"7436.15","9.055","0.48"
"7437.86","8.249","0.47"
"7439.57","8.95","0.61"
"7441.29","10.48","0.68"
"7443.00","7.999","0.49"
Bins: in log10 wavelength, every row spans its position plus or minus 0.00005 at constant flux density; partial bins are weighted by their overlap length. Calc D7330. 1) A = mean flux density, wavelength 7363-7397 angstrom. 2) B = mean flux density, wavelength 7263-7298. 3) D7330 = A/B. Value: 0.9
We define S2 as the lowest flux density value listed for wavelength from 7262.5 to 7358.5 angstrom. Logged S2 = 7.44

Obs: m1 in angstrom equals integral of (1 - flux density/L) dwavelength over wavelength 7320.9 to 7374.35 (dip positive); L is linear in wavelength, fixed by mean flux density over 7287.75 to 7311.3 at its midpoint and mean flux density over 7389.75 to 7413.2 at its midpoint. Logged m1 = 4.7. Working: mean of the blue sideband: 9.37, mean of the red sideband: 9.21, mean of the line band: 8.47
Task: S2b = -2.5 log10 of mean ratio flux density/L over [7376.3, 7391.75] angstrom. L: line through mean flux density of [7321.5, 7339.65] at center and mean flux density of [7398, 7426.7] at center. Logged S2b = 0.05 mag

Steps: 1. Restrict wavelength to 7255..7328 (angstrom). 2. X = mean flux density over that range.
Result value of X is 9.51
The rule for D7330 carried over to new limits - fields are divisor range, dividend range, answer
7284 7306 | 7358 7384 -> 0.84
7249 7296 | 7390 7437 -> 0.95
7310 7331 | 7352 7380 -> 0.85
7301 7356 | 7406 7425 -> 1.03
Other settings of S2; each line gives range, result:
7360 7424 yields 6.575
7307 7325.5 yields 8.031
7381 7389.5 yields 8.206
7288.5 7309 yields 8.504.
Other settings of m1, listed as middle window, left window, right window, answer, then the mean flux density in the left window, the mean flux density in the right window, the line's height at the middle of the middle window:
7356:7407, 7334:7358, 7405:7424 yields 4.21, 8.81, 9.42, 9.13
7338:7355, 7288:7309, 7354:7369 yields -2.72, 9.34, 7.27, 7.77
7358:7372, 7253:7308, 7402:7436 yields 3.17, 9.6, 9.33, 9.44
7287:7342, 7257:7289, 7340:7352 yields 0.85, 9.75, 9.11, 9.39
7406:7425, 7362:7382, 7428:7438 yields -1.27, 7.95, 9.17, 8.82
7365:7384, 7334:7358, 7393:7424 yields 1.80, 8.81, 9.27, 9.02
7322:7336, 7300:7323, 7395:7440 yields 0.10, 9.21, 9.25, 9.22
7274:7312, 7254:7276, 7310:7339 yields -0.22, 9.73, 9.15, 9.46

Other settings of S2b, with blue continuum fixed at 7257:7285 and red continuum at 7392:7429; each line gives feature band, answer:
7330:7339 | 0.07 mag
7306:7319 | 0.04 mag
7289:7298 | 0.04 mag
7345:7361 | 0.13 mag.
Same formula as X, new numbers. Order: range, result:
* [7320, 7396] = 8.58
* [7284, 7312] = 9.43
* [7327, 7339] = 9.01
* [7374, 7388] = 8.73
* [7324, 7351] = 9.1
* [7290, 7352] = 9.19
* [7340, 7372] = 8.12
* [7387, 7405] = 8.98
